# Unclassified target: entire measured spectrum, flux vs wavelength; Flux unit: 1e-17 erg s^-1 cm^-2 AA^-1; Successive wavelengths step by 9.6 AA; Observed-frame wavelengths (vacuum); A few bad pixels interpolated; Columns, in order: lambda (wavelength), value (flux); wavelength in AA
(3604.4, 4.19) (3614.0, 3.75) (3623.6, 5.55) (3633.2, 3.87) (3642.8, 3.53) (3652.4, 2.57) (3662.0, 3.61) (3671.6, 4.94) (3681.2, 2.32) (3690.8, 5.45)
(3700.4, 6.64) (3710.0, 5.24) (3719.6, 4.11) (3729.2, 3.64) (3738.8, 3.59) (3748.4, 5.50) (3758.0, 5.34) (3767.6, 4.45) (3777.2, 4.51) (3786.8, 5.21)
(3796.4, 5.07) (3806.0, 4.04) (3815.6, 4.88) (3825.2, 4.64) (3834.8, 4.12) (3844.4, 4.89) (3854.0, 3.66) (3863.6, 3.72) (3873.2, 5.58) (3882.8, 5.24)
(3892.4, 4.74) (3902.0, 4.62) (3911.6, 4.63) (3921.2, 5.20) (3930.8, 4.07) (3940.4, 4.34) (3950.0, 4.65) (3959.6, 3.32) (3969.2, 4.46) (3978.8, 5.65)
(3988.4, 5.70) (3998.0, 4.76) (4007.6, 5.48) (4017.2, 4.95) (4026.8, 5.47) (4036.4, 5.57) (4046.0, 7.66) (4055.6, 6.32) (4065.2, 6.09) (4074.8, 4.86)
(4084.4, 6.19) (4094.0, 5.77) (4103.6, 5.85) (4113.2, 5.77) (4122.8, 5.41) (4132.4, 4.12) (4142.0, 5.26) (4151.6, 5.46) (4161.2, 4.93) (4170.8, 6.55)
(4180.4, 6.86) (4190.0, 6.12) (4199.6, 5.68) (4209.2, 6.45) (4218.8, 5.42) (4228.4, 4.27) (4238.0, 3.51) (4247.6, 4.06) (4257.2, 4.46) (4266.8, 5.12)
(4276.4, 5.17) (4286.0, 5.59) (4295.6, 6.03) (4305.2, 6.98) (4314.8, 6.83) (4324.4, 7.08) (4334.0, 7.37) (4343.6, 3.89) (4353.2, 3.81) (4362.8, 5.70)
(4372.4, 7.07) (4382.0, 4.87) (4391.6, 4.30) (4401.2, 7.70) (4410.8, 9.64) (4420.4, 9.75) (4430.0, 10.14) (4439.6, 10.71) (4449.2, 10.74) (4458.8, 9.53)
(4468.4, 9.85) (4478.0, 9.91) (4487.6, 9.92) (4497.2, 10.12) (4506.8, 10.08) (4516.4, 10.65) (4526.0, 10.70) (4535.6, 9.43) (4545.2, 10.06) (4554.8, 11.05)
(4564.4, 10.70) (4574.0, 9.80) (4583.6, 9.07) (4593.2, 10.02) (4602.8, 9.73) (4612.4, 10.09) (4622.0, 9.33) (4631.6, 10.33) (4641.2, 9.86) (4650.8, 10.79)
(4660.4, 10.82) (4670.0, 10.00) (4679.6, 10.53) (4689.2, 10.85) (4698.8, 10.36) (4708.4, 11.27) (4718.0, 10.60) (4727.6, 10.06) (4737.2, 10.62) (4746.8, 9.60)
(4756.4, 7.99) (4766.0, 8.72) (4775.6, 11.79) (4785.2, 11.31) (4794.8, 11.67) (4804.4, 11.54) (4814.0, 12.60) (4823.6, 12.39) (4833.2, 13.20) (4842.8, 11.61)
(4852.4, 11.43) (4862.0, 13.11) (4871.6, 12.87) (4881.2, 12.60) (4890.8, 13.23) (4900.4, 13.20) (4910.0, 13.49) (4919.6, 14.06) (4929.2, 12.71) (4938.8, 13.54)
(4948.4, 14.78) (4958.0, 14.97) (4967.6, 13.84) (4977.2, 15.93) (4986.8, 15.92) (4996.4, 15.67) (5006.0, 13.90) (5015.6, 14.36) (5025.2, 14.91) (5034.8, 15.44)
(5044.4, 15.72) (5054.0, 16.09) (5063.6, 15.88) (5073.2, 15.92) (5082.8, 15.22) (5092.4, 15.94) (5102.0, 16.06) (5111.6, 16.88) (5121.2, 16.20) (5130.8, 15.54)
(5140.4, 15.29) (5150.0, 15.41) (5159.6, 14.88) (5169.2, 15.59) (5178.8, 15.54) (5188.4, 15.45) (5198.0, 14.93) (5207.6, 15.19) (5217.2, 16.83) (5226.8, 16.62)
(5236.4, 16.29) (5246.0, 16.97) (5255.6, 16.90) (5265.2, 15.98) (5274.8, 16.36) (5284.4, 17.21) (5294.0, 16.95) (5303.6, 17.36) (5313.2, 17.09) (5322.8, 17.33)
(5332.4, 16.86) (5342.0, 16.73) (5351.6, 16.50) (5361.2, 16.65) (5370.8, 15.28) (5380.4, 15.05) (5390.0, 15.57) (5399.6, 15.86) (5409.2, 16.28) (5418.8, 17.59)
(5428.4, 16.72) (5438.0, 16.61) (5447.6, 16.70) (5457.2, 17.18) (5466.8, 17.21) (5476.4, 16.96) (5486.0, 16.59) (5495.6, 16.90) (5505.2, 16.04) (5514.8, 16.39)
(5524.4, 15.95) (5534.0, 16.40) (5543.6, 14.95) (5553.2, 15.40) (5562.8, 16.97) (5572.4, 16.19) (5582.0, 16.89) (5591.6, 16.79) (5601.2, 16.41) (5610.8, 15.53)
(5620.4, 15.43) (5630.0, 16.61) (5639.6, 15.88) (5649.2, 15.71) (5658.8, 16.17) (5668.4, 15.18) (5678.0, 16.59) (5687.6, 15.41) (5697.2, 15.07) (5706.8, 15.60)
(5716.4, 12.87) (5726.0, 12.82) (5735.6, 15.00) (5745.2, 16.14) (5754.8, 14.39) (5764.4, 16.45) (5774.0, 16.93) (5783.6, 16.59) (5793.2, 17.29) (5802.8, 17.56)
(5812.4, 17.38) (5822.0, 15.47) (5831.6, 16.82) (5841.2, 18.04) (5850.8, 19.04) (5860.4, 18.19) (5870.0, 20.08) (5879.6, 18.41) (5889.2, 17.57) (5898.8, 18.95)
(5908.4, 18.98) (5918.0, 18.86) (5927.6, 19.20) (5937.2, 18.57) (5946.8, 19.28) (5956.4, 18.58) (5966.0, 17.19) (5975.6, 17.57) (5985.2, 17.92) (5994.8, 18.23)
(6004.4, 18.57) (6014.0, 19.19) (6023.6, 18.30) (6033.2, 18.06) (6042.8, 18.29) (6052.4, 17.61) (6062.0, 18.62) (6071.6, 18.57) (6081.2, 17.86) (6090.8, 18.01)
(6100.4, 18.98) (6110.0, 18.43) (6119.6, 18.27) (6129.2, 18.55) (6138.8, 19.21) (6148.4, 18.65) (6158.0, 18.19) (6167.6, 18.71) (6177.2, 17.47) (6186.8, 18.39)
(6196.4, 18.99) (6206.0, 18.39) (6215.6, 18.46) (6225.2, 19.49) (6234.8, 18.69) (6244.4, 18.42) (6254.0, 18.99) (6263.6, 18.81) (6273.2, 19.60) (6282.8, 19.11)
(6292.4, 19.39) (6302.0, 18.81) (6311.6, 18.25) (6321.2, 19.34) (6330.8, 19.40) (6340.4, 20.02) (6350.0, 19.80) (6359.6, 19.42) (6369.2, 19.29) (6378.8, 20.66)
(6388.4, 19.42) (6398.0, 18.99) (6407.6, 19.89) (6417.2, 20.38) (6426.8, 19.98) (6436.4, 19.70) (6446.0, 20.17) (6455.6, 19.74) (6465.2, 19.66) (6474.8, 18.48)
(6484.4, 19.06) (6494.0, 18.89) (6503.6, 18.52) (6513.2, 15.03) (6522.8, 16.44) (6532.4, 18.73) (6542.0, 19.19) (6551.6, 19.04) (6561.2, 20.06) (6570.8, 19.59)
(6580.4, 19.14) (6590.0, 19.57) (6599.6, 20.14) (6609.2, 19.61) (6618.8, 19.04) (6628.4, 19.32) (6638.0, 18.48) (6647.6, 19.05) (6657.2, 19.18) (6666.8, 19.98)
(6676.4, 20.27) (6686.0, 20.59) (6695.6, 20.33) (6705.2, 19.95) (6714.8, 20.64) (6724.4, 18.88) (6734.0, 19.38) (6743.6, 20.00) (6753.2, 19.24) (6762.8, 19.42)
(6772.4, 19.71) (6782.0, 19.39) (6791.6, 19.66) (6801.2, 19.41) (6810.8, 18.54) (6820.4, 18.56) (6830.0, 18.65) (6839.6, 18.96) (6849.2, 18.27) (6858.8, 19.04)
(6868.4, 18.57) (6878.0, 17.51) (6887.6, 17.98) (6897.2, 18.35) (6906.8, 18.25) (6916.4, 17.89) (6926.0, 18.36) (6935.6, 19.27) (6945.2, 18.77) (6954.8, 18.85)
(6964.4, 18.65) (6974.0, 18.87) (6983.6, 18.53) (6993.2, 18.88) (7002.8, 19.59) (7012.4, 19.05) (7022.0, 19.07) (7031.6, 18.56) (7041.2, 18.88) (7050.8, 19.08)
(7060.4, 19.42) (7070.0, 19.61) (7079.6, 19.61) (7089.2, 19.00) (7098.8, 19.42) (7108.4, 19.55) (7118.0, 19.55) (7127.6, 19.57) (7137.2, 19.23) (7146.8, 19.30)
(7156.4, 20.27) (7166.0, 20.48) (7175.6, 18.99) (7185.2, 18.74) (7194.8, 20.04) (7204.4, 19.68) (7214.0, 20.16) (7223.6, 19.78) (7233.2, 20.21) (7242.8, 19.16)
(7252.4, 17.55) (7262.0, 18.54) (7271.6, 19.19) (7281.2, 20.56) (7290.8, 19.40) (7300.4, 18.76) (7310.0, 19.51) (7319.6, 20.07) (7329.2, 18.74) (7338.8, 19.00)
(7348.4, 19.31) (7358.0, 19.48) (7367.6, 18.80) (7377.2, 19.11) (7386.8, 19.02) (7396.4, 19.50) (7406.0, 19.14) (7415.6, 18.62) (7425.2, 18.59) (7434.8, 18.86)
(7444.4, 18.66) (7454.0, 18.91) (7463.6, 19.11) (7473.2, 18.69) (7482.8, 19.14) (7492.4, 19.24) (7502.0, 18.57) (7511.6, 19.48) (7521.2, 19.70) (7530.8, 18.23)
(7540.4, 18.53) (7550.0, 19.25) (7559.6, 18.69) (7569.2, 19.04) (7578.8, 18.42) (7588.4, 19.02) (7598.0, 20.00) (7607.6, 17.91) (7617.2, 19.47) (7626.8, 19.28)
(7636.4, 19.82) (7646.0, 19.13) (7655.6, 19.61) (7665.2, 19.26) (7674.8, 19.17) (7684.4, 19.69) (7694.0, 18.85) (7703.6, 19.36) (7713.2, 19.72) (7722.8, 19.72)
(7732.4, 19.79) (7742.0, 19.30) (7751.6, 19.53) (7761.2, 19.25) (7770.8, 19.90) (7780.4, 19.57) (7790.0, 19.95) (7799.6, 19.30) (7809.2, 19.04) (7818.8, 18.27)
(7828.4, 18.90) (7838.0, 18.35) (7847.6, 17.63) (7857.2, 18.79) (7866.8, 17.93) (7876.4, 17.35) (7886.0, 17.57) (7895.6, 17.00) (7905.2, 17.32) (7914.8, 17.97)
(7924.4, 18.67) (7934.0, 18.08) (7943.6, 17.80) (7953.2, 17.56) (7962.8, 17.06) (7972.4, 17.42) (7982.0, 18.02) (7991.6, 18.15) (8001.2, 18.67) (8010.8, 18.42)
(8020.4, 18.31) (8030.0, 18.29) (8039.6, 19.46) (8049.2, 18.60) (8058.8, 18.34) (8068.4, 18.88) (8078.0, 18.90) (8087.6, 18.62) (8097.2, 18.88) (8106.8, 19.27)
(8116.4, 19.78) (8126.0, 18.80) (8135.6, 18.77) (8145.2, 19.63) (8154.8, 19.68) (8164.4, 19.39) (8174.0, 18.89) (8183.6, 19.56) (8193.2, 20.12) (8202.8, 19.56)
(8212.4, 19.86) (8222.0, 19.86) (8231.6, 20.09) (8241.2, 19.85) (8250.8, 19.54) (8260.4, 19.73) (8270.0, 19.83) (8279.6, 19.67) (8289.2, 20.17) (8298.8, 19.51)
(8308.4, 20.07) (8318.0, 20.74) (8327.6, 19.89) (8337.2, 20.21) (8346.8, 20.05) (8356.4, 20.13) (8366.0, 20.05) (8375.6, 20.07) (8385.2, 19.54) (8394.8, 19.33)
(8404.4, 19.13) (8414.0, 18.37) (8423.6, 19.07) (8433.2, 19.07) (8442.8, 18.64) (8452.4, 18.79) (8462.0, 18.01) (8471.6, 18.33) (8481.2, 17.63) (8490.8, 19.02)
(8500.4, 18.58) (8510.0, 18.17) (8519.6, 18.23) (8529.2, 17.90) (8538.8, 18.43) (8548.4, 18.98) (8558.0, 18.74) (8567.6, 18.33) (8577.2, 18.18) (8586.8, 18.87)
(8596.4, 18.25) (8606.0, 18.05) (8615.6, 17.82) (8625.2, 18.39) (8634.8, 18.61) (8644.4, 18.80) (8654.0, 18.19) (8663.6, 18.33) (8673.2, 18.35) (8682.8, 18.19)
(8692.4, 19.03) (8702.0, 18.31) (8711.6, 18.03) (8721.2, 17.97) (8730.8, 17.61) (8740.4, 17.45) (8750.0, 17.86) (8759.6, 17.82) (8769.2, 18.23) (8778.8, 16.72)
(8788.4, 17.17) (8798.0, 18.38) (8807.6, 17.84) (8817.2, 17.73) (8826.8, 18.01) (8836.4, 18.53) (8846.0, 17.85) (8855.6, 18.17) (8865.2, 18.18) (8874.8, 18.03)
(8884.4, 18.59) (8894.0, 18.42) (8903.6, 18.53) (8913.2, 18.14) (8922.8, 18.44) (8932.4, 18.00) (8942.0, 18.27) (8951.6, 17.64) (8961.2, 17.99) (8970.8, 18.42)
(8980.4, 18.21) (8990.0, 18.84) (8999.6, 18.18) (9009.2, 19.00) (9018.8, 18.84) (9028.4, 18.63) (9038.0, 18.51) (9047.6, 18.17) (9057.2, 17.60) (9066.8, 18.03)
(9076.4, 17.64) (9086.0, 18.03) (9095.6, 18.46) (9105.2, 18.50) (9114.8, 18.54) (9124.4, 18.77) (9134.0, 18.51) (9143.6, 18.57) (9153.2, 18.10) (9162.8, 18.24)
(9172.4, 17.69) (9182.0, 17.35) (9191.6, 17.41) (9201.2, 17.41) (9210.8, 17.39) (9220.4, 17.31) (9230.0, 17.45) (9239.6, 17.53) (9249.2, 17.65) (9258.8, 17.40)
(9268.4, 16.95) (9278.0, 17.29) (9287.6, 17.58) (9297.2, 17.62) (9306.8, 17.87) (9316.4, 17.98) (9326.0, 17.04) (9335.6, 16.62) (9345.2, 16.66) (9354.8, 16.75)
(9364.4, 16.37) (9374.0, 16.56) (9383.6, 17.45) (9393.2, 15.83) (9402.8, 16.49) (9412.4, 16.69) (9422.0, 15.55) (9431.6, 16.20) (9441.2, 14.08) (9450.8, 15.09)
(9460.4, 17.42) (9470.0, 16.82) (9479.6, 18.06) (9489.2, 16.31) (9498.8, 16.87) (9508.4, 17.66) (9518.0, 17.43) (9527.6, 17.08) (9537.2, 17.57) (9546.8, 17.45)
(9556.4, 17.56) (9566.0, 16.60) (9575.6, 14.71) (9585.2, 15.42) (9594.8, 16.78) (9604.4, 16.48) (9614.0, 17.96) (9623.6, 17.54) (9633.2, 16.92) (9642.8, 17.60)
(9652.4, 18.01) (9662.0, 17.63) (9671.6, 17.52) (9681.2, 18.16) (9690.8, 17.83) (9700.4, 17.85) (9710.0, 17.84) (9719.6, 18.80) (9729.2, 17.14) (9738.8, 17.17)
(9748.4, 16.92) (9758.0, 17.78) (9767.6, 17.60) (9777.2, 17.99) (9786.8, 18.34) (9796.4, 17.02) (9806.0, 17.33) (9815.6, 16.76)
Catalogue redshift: 0.105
